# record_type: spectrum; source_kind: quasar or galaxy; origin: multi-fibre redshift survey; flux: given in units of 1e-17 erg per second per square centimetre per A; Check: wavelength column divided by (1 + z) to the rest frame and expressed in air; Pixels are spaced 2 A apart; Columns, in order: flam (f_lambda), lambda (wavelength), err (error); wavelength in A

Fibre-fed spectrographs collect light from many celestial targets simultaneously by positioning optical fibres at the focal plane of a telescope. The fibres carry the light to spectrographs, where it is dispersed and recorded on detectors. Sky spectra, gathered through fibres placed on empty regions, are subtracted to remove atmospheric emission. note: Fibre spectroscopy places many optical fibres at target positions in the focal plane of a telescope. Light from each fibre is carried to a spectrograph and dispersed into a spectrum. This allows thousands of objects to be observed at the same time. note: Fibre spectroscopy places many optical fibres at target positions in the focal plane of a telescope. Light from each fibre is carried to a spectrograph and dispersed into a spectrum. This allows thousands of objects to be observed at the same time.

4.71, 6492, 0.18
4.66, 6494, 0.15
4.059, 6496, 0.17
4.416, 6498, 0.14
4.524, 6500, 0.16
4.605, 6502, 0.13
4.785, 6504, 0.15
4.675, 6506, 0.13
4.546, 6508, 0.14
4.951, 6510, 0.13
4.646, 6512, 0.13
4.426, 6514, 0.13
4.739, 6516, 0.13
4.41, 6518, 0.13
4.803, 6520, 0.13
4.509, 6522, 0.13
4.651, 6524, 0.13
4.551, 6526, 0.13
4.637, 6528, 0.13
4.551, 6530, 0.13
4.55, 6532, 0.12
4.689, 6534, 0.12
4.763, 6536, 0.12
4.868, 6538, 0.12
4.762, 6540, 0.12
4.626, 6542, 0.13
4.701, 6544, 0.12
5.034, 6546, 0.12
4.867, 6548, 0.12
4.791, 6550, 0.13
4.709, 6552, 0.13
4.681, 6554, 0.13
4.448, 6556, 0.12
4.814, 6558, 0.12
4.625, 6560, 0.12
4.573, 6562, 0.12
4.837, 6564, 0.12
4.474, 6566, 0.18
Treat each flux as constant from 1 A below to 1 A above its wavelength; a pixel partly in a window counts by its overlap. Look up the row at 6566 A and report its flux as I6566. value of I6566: 4.474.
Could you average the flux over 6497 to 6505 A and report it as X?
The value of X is 4.58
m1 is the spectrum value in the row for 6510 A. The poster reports 4.951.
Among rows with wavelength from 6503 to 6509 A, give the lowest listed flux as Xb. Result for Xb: 4.546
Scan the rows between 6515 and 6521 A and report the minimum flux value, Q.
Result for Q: 4.41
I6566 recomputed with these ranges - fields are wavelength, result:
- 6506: 4.675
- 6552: 4.709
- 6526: 4.551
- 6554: 4.681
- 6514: 4.426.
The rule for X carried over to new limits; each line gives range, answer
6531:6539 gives 4.72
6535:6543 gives 4.75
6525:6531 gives 4.58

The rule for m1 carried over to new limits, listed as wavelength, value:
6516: 4.739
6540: 4.762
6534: 4.689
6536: 4.763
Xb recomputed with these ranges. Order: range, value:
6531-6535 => 4.55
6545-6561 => 4.448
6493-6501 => 4.059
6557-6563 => 4.573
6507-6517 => 4.426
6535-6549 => 4.626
